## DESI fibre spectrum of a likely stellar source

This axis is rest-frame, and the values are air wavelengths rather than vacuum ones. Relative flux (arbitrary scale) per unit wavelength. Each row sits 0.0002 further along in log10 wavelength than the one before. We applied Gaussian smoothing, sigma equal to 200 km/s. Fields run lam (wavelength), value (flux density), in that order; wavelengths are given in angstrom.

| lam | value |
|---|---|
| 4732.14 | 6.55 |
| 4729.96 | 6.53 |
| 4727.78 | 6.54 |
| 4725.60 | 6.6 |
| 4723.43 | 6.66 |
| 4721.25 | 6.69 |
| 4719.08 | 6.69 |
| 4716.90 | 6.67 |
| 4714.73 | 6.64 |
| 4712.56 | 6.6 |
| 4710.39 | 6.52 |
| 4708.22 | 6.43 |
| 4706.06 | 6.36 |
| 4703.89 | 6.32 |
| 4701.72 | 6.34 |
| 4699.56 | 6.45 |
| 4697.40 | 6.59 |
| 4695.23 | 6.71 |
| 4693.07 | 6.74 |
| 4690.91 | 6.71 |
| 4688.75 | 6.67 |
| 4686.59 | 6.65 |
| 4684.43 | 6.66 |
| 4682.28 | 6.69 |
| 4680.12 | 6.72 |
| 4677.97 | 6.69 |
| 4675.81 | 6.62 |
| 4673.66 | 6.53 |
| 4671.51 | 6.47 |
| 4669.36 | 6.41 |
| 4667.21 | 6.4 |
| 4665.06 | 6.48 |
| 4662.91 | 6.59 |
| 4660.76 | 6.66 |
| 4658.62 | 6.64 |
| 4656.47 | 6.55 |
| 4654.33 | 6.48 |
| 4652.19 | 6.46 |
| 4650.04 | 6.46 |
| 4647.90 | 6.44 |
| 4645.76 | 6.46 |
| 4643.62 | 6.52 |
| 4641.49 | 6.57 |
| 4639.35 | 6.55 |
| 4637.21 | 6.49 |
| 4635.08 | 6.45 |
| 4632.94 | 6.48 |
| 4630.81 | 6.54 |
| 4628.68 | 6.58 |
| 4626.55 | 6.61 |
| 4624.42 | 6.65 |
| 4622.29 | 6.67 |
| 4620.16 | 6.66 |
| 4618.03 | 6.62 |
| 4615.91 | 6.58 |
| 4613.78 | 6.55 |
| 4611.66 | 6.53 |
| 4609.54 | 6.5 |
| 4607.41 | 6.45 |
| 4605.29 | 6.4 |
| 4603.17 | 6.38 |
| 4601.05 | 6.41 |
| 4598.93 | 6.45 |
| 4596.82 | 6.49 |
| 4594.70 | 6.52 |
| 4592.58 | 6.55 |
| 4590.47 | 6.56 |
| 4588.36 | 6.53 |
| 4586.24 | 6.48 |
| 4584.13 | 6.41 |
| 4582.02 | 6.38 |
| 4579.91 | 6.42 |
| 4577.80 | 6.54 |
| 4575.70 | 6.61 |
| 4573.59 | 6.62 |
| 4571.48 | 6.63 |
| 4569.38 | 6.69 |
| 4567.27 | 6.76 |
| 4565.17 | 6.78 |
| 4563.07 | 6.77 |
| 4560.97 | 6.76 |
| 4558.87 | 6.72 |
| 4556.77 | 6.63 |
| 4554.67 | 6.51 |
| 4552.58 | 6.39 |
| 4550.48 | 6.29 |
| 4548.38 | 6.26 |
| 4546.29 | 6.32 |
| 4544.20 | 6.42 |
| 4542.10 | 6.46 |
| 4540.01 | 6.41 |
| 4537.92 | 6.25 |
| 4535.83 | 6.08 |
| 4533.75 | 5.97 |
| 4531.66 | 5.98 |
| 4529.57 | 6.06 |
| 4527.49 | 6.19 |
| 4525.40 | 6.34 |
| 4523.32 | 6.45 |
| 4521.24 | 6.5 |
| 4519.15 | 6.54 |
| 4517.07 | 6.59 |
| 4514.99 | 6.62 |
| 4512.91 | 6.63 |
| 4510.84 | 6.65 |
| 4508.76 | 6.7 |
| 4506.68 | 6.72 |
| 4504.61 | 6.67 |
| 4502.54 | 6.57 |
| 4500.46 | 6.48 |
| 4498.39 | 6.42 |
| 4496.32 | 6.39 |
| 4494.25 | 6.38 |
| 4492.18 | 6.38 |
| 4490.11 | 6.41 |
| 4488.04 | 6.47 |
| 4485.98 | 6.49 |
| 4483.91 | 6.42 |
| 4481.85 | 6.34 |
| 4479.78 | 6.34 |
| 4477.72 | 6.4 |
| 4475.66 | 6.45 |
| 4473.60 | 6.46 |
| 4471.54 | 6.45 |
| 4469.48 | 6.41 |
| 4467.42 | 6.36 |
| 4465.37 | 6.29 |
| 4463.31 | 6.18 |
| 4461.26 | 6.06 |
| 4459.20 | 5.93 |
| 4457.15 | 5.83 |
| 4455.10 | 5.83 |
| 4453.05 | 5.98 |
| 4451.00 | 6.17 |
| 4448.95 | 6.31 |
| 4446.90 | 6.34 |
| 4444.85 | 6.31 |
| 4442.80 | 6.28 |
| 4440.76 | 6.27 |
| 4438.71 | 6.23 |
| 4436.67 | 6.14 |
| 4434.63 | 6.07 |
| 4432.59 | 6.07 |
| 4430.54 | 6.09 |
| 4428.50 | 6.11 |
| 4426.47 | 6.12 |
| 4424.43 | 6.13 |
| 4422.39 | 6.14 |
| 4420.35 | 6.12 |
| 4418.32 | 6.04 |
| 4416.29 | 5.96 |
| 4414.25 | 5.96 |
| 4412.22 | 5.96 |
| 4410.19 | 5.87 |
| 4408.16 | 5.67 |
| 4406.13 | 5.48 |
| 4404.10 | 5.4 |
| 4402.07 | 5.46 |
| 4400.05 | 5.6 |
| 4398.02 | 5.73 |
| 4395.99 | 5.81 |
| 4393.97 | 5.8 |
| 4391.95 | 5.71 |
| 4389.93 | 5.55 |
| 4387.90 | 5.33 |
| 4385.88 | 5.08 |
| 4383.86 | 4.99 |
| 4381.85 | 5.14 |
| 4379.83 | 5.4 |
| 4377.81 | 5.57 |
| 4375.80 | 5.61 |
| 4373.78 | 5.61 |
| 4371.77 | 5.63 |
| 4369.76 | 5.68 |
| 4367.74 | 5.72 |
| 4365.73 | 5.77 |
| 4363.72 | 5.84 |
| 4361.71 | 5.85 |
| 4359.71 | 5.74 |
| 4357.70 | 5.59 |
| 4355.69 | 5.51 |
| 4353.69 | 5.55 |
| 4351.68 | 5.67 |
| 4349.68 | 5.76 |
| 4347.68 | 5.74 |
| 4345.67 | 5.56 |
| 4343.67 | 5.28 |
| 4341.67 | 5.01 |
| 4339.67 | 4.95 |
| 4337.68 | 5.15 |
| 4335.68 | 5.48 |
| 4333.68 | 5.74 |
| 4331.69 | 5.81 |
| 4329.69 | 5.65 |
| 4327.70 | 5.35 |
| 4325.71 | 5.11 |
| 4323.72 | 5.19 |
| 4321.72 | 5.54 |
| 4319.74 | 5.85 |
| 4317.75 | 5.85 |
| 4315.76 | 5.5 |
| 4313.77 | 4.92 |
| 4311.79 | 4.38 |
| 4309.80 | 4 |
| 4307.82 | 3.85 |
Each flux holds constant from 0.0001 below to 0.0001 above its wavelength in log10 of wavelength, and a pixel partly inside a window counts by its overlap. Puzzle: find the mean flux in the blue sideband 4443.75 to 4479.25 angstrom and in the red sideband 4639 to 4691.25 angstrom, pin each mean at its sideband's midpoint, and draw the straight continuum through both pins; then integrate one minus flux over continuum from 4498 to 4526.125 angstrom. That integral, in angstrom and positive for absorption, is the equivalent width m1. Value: -1.2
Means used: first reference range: 6.22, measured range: 6.57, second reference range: 6.56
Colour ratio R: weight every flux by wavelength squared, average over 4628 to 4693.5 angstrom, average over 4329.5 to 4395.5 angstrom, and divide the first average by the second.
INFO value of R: 1.35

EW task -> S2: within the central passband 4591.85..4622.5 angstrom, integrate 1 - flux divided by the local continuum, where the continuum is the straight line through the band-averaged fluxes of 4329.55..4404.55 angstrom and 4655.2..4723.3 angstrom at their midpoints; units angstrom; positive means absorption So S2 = -1.0 angstrom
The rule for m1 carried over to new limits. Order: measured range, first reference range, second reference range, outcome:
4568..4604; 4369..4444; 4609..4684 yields -0.9 angstrom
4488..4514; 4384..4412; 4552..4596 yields -1.5 angstrom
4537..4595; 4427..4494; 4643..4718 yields -1.2 angstrom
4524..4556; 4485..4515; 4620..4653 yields 1.3 angstrom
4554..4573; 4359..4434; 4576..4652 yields -1.1 angstrom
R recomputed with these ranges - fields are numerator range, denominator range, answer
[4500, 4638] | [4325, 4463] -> 1.22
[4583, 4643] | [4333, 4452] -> 1.25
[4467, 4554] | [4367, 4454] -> 1.15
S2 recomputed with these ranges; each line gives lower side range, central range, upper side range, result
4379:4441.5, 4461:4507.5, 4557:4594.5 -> -2.03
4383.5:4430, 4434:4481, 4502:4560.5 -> -1.51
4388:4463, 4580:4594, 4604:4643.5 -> -0.09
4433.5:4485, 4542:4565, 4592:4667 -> -0.43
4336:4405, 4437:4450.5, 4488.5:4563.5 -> -0.73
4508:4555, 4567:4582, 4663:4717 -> -0.38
